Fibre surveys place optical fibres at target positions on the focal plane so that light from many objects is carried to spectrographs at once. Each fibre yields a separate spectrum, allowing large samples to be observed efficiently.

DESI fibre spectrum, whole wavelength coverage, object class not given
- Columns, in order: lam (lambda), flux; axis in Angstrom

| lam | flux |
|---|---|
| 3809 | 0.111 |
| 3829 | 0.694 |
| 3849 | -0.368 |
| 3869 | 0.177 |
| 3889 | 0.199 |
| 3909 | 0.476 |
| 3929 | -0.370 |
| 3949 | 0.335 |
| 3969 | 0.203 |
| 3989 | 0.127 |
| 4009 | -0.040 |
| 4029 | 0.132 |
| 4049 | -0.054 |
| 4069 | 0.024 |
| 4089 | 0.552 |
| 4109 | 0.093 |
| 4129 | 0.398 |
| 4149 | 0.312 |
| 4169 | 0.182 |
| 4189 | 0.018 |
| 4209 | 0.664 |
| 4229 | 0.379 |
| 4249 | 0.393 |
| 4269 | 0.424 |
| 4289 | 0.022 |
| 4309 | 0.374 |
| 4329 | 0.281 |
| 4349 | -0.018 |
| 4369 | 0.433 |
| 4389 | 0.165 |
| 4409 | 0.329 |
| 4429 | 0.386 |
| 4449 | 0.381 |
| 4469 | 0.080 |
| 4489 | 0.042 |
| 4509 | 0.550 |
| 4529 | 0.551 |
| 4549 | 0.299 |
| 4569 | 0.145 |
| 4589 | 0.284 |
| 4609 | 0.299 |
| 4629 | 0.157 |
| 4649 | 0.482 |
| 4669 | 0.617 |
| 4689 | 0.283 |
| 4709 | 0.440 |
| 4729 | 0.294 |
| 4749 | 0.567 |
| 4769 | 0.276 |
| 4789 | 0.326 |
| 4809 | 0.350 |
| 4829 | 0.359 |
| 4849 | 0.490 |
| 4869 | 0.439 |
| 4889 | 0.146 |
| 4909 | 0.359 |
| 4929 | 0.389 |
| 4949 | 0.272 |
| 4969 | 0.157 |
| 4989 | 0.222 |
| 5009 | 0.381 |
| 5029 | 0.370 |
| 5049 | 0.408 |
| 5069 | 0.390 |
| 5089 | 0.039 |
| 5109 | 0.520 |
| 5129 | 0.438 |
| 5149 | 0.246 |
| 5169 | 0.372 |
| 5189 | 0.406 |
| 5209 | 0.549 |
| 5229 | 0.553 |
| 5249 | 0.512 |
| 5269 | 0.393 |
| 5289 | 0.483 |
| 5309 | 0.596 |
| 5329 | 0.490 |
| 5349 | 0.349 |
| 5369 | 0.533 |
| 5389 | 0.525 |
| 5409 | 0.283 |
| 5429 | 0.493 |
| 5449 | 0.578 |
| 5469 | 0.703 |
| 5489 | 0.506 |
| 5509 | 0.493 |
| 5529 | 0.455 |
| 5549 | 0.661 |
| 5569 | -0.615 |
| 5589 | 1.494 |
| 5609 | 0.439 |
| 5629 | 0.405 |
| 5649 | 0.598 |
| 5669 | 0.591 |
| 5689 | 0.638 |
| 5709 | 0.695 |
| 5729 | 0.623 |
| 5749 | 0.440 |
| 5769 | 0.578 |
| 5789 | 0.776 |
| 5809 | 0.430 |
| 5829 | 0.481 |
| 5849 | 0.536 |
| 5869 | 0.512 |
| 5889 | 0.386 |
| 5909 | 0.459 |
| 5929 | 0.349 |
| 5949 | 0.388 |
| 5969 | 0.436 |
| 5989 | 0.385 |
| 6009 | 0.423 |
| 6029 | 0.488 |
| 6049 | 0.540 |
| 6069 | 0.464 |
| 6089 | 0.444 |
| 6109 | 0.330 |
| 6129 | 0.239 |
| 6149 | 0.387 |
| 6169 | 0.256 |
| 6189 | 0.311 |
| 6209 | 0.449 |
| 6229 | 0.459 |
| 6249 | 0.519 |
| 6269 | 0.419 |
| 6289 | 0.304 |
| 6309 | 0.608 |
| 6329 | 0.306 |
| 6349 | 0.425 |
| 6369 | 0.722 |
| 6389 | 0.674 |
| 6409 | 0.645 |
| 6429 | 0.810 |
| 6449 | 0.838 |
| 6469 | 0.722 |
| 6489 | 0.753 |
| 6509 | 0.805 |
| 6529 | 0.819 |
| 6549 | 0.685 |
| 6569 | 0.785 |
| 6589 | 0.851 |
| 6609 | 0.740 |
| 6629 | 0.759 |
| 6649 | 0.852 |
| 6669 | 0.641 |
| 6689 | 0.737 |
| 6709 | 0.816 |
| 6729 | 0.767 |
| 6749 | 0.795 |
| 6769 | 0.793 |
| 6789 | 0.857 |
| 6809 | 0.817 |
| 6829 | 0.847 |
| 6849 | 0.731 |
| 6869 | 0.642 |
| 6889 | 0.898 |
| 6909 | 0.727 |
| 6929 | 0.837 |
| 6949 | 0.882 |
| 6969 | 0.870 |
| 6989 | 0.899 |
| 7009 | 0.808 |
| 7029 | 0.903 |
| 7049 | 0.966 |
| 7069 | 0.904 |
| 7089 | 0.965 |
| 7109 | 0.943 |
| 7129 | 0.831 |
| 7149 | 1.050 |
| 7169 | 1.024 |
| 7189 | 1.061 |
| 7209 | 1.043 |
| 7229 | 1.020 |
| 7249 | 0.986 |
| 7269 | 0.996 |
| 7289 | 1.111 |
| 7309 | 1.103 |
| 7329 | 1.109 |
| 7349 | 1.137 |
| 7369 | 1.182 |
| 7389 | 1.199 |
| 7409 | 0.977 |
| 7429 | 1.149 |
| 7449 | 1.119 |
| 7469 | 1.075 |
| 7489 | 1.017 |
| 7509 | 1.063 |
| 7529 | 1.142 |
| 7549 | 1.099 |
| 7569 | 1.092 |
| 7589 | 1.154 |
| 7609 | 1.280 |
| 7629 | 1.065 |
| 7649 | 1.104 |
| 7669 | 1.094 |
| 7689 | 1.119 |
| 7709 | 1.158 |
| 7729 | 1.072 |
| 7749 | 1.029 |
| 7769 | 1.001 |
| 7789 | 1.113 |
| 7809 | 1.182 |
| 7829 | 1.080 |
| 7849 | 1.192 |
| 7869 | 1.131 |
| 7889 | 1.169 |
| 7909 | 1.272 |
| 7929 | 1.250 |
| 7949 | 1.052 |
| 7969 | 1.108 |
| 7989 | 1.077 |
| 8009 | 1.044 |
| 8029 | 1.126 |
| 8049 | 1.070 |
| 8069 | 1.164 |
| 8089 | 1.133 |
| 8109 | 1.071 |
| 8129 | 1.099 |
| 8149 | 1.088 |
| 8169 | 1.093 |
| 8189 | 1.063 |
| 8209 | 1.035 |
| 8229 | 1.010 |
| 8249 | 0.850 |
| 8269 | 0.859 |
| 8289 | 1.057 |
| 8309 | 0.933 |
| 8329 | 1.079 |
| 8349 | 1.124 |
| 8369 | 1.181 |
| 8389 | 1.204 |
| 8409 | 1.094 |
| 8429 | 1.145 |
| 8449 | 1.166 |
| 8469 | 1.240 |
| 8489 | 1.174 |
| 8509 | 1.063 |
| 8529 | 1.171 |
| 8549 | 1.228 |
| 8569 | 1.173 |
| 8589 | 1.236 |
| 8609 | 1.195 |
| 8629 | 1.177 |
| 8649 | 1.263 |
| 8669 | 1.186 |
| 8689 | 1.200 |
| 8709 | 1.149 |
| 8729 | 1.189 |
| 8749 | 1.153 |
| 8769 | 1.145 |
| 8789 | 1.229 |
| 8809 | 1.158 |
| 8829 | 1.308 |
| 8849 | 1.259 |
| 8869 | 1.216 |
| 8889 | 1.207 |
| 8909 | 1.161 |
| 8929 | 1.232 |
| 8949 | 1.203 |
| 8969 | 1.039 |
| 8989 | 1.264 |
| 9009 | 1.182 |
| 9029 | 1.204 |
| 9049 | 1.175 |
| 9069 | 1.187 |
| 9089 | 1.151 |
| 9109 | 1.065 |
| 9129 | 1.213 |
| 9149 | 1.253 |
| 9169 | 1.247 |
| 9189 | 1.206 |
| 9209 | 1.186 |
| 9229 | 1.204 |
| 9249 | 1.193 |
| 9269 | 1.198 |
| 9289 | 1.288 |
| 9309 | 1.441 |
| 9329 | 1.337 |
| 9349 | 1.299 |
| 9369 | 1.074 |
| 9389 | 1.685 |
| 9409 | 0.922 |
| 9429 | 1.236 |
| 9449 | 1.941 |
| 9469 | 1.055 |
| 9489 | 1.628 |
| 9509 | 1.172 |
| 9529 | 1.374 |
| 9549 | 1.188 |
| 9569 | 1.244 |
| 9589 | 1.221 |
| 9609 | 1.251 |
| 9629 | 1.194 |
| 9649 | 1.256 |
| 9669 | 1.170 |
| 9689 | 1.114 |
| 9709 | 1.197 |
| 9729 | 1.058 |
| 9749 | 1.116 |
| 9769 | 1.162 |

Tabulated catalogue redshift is 0.596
